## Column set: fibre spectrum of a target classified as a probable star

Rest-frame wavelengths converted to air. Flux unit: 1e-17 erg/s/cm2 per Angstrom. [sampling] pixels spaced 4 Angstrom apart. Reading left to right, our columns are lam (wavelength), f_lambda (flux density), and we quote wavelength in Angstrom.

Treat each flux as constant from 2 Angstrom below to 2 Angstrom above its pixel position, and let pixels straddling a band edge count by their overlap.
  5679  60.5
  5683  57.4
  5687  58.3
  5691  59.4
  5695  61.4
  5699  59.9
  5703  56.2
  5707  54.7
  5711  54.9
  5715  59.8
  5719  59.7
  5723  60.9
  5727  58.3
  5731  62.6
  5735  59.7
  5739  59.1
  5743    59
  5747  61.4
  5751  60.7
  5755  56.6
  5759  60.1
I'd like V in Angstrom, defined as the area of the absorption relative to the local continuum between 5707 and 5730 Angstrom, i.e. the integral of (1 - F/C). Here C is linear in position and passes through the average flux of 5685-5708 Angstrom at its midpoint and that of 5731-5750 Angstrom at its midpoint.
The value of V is 0.3 Angstrom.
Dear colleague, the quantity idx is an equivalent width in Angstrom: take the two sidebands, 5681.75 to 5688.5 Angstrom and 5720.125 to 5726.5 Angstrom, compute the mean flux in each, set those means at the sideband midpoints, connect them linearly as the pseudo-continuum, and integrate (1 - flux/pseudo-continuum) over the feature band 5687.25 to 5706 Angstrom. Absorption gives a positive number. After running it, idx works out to -0.12 Angstrom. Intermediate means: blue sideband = 57.9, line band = 58.9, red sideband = 60.1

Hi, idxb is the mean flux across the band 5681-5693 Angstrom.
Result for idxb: 58.4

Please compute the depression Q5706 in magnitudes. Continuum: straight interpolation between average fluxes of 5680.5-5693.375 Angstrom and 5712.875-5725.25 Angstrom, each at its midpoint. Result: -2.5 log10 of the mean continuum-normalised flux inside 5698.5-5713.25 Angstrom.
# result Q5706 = 0.06 mag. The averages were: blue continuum 58.5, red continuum 60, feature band 56.1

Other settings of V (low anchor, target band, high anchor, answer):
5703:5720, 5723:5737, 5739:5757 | -0.50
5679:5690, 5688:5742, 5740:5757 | -0.04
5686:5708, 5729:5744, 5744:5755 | -0.13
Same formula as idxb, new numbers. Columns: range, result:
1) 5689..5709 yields 58.3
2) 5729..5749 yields 60.4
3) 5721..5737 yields 60.4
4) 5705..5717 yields 56.5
